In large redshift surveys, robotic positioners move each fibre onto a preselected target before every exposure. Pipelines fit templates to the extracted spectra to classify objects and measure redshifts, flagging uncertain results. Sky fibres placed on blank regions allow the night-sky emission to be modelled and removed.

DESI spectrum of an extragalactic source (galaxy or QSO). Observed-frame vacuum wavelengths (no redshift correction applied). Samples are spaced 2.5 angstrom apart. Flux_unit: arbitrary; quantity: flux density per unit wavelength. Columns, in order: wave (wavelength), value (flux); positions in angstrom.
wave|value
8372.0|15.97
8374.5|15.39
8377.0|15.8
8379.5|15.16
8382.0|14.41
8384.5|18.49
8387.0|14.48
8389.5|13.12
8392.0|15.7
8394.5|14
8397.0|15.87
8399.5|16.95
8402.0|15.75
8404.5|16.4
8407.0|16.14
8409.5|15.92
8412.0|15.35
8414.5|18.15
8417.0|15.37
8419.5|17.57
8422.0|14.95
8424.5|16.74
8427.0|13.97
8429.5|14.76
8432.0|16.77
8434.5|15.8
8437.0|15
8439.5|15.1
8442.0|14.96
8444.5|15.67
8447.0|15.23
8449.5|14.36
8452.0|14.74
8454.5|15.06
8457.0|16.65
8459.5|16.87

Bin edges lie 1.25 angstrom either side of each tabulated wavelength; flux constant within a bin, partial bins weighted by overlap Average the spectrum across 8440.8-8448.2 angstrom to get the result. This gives 15.3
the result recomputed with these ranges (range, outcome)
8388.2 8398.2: 14.7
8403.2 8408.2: 16.3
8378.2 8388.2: 15.6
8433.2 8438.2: 15.4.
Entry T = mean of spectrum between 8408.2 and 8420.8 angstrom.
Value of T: 16.5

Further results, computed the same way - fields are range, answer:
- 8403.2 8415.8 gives 16.4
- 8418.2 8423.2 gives 16.3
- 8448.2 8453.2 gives 14.6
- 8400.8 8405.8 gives 16.1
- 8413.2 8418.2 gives 16.8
